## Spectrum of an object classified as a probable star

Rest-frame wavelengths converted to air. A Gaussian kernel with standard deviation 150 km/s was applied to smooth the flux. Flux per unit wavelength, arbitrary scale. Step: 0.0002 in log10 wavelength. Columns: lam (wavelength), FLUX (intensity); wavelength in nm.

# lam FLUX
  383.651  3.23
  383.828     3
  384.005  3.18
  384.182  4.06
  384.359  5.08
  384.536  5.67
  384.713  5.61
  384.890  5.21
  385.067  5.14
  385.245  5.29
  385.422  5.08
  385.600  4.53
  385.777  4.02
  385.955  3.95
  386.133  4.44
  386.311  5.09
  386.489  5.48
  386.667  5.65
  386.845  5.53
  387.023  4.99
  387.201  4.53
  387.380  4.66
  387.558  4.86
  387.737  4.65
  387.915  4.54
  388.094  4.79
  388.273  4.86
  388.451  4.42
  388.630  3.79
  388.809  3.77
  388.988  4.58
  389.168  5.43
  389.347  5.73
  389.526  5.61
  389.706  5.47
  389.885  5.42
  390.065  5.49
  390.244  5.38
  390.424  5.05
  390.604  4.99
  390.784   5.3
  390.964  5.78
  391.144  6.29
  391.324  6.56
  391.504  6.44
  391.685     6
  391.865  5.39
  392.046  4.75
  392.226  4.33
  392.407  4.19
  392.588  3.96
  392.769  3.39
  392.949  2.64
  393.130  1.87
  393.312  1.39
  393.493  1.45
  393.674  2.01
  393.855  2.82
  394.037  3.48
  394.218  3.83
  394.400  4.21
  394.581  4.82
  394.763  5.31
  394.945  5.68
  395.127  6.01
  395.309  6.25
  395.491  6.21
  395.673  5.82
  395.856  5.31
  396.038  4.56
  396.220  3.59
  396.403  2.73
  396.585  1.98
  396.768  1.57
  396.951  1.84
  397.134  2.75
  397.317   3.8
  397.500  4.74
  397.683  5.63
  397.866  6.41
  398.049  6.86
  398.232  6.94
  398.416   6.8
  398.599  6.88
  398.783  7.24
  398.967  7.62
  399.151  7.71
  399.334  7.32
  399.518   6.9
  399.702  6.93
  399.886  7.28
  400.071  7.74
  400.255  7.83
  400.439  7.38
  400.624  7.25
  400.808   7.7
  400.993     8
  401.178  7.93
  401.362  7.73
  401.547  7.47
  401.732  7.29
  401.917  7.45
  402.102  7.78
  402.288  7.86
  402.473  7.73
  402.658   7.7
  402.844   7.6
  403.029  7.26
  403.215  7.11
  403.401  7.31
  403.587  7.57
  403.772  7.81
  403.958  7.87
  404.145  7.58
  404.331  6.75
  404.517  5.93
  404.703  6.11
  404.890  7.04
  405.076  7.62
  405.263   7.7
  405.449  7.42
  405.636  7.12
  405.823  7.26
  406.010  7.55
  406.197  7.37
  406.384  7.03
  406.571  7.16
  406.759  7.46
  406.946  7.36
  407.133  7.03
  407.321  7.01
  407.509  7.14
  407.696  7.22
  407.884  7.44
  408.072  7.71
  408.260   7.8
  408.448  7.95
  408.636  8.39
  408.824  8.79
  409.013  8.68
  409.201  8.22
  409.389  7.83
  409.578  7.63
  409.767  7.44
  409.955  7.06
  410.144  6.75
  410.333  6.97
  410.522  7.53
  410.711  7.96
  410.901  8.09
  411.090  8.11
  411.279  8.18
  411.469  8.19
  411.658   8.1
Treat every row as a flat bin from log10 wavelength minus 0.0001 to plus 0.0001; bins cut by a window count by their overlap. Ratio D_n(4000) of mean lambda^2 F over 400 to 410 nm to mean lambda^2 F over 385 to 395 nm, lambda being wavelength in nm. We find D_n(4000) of 1.8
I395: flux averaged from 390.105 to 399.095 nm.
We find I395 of 4.69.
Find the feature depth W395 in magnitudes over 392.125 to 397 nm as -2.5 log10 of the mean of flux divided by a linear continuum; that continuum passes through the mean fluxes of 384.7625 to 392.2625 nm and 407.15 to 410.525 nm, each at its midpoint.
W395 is 0.48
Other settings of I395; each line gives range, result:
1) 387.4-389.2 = 4.55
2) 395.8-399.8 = 5.29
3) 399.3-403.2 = 7.52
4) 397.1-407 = 7.13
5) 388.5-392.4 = 5.28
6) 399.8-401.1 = 7.6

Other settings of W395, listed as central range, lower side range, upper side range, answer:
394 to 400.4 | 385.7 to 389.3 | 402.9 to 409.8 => 0.13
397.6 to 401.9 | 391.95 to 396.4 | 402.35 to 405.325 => -0.22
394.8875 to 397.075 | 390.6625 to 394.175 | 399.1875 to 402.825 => 0.27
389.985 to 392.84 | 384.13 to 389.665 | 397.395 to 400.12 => 0.08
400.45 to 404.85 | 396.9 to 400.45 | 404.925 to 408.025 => -0.09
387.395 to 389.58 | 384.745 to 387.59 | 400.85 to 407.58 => 0.11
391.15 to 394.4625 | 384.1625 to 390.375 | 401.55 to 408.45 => 0.41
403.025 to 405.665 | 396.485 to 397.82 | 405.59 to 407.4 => -0.15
